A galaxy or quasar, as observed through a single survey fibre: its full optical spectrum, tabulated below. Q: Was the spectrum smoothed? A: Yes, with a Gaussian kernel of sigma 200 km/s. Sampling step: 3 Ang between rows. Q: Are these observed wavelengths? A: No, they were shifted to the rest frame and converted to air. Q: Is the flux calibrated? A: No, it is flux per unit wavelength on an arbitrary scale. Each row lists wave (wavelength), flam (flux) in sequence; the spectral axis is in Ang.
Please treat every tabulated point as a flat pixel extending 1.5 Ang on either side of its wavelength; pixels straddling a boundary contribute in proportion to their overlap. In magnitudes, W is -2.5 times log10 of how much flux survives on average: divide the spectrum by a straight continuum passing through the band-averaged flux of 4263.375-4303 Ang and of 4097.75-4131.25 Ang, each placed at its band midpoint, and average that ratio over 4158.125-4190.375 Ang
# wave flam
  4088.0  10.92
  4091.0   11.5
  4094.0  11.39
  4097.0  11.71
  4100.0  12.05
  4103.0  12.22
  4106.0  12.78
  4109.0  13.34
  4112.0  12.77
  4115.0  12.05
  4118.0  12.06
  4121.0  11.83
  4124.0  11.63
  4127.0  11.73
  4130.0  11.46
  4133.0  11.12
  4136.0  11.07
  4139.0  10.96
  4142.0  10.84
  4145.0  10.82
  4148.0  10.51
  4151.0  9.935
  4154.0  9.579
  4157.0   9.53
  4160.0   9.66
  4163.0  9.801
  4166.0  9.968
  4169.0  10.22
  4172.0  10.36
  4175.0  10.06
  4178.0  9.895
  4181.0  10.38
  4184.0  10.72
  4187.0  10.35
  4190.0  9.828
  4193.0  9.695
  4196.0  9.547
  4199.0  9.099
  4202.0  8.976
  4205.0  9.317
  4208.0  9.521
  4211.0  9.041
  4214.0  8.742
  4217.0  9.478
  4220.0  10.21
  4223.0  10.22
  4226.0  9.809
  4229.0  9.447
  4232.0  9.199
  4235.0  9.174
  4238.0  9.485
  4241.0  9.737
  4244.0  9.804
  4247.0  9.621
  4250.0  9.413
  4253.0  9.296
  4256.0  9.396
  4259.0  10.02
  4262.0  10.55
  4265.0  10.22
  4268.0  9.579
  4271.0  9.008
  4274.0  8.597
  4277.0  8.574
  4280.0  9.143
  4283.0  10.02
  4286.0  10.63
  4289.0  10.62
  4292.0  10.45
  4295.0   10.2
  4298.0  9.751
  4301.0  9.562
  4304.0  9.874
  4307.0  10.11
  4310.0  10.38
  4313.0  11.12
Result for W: 0.120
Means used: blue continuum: 12.2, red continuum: 9.72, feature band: 10.1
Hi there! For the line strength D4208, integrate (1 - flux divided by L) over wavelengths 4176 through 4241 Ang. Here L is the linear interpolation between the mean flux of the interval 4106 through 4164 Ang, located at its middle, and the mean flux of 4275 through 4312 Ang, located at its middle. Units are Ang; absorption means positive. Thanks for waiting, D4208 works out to 5.87 Ang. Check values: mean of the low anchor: 11.1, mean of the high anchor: 9.94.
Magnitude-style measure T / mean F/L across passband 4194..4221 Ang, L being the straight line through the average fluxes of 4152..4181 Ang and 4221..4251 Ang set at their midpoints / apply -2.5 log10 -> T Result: 0.05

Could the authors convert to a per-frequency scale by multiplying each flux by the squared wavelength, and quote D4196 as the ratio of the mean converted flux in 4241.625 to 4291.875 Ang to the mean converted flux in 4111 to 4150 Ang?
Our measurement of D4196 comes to 0.9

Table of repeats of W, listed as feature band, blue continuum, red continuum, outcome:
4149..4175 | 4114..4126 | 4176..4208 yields 0.078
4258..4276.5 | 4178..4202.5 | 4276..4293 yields 0.036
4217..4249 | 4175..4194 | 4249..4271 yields 0.025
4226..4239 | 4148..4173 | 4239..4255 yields 0.028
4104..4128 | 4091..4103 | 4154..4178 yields -0.095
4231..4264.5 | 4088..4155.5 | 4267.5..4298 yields 0.049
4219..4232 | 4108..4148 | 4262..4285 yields 0.034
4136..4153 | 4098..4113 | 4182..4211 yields 0.071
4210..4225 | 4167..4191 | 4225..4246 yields 0.020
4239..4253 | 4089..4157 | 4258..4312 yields 0.071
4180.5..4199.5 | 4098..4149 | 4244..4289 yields 0.082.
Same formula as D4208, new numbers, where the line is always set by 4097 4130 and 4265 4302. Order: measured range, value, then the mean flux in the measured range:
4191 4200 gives 1.2 Ang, 9.49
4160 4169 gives 1.2 Ang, 9.9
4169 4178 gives 0.9 Ang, 10.2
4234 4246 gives 0.9 Ang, 9.57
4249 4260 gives 0.7 Ang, 9.51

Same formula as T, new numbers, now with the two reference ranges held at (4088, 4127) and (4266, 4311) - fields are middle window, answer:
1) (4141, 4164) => 0.14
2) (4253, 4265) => 0.02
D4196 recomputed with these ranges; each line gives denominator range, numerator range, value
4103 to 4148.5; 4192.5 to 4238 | 0.84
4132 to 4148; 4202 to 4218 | 0.87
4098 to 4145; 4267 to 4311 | 0.89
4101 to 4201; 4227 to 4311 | 0.95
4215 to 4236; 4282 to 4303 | 1.09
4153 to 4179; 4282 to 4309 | 1.09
